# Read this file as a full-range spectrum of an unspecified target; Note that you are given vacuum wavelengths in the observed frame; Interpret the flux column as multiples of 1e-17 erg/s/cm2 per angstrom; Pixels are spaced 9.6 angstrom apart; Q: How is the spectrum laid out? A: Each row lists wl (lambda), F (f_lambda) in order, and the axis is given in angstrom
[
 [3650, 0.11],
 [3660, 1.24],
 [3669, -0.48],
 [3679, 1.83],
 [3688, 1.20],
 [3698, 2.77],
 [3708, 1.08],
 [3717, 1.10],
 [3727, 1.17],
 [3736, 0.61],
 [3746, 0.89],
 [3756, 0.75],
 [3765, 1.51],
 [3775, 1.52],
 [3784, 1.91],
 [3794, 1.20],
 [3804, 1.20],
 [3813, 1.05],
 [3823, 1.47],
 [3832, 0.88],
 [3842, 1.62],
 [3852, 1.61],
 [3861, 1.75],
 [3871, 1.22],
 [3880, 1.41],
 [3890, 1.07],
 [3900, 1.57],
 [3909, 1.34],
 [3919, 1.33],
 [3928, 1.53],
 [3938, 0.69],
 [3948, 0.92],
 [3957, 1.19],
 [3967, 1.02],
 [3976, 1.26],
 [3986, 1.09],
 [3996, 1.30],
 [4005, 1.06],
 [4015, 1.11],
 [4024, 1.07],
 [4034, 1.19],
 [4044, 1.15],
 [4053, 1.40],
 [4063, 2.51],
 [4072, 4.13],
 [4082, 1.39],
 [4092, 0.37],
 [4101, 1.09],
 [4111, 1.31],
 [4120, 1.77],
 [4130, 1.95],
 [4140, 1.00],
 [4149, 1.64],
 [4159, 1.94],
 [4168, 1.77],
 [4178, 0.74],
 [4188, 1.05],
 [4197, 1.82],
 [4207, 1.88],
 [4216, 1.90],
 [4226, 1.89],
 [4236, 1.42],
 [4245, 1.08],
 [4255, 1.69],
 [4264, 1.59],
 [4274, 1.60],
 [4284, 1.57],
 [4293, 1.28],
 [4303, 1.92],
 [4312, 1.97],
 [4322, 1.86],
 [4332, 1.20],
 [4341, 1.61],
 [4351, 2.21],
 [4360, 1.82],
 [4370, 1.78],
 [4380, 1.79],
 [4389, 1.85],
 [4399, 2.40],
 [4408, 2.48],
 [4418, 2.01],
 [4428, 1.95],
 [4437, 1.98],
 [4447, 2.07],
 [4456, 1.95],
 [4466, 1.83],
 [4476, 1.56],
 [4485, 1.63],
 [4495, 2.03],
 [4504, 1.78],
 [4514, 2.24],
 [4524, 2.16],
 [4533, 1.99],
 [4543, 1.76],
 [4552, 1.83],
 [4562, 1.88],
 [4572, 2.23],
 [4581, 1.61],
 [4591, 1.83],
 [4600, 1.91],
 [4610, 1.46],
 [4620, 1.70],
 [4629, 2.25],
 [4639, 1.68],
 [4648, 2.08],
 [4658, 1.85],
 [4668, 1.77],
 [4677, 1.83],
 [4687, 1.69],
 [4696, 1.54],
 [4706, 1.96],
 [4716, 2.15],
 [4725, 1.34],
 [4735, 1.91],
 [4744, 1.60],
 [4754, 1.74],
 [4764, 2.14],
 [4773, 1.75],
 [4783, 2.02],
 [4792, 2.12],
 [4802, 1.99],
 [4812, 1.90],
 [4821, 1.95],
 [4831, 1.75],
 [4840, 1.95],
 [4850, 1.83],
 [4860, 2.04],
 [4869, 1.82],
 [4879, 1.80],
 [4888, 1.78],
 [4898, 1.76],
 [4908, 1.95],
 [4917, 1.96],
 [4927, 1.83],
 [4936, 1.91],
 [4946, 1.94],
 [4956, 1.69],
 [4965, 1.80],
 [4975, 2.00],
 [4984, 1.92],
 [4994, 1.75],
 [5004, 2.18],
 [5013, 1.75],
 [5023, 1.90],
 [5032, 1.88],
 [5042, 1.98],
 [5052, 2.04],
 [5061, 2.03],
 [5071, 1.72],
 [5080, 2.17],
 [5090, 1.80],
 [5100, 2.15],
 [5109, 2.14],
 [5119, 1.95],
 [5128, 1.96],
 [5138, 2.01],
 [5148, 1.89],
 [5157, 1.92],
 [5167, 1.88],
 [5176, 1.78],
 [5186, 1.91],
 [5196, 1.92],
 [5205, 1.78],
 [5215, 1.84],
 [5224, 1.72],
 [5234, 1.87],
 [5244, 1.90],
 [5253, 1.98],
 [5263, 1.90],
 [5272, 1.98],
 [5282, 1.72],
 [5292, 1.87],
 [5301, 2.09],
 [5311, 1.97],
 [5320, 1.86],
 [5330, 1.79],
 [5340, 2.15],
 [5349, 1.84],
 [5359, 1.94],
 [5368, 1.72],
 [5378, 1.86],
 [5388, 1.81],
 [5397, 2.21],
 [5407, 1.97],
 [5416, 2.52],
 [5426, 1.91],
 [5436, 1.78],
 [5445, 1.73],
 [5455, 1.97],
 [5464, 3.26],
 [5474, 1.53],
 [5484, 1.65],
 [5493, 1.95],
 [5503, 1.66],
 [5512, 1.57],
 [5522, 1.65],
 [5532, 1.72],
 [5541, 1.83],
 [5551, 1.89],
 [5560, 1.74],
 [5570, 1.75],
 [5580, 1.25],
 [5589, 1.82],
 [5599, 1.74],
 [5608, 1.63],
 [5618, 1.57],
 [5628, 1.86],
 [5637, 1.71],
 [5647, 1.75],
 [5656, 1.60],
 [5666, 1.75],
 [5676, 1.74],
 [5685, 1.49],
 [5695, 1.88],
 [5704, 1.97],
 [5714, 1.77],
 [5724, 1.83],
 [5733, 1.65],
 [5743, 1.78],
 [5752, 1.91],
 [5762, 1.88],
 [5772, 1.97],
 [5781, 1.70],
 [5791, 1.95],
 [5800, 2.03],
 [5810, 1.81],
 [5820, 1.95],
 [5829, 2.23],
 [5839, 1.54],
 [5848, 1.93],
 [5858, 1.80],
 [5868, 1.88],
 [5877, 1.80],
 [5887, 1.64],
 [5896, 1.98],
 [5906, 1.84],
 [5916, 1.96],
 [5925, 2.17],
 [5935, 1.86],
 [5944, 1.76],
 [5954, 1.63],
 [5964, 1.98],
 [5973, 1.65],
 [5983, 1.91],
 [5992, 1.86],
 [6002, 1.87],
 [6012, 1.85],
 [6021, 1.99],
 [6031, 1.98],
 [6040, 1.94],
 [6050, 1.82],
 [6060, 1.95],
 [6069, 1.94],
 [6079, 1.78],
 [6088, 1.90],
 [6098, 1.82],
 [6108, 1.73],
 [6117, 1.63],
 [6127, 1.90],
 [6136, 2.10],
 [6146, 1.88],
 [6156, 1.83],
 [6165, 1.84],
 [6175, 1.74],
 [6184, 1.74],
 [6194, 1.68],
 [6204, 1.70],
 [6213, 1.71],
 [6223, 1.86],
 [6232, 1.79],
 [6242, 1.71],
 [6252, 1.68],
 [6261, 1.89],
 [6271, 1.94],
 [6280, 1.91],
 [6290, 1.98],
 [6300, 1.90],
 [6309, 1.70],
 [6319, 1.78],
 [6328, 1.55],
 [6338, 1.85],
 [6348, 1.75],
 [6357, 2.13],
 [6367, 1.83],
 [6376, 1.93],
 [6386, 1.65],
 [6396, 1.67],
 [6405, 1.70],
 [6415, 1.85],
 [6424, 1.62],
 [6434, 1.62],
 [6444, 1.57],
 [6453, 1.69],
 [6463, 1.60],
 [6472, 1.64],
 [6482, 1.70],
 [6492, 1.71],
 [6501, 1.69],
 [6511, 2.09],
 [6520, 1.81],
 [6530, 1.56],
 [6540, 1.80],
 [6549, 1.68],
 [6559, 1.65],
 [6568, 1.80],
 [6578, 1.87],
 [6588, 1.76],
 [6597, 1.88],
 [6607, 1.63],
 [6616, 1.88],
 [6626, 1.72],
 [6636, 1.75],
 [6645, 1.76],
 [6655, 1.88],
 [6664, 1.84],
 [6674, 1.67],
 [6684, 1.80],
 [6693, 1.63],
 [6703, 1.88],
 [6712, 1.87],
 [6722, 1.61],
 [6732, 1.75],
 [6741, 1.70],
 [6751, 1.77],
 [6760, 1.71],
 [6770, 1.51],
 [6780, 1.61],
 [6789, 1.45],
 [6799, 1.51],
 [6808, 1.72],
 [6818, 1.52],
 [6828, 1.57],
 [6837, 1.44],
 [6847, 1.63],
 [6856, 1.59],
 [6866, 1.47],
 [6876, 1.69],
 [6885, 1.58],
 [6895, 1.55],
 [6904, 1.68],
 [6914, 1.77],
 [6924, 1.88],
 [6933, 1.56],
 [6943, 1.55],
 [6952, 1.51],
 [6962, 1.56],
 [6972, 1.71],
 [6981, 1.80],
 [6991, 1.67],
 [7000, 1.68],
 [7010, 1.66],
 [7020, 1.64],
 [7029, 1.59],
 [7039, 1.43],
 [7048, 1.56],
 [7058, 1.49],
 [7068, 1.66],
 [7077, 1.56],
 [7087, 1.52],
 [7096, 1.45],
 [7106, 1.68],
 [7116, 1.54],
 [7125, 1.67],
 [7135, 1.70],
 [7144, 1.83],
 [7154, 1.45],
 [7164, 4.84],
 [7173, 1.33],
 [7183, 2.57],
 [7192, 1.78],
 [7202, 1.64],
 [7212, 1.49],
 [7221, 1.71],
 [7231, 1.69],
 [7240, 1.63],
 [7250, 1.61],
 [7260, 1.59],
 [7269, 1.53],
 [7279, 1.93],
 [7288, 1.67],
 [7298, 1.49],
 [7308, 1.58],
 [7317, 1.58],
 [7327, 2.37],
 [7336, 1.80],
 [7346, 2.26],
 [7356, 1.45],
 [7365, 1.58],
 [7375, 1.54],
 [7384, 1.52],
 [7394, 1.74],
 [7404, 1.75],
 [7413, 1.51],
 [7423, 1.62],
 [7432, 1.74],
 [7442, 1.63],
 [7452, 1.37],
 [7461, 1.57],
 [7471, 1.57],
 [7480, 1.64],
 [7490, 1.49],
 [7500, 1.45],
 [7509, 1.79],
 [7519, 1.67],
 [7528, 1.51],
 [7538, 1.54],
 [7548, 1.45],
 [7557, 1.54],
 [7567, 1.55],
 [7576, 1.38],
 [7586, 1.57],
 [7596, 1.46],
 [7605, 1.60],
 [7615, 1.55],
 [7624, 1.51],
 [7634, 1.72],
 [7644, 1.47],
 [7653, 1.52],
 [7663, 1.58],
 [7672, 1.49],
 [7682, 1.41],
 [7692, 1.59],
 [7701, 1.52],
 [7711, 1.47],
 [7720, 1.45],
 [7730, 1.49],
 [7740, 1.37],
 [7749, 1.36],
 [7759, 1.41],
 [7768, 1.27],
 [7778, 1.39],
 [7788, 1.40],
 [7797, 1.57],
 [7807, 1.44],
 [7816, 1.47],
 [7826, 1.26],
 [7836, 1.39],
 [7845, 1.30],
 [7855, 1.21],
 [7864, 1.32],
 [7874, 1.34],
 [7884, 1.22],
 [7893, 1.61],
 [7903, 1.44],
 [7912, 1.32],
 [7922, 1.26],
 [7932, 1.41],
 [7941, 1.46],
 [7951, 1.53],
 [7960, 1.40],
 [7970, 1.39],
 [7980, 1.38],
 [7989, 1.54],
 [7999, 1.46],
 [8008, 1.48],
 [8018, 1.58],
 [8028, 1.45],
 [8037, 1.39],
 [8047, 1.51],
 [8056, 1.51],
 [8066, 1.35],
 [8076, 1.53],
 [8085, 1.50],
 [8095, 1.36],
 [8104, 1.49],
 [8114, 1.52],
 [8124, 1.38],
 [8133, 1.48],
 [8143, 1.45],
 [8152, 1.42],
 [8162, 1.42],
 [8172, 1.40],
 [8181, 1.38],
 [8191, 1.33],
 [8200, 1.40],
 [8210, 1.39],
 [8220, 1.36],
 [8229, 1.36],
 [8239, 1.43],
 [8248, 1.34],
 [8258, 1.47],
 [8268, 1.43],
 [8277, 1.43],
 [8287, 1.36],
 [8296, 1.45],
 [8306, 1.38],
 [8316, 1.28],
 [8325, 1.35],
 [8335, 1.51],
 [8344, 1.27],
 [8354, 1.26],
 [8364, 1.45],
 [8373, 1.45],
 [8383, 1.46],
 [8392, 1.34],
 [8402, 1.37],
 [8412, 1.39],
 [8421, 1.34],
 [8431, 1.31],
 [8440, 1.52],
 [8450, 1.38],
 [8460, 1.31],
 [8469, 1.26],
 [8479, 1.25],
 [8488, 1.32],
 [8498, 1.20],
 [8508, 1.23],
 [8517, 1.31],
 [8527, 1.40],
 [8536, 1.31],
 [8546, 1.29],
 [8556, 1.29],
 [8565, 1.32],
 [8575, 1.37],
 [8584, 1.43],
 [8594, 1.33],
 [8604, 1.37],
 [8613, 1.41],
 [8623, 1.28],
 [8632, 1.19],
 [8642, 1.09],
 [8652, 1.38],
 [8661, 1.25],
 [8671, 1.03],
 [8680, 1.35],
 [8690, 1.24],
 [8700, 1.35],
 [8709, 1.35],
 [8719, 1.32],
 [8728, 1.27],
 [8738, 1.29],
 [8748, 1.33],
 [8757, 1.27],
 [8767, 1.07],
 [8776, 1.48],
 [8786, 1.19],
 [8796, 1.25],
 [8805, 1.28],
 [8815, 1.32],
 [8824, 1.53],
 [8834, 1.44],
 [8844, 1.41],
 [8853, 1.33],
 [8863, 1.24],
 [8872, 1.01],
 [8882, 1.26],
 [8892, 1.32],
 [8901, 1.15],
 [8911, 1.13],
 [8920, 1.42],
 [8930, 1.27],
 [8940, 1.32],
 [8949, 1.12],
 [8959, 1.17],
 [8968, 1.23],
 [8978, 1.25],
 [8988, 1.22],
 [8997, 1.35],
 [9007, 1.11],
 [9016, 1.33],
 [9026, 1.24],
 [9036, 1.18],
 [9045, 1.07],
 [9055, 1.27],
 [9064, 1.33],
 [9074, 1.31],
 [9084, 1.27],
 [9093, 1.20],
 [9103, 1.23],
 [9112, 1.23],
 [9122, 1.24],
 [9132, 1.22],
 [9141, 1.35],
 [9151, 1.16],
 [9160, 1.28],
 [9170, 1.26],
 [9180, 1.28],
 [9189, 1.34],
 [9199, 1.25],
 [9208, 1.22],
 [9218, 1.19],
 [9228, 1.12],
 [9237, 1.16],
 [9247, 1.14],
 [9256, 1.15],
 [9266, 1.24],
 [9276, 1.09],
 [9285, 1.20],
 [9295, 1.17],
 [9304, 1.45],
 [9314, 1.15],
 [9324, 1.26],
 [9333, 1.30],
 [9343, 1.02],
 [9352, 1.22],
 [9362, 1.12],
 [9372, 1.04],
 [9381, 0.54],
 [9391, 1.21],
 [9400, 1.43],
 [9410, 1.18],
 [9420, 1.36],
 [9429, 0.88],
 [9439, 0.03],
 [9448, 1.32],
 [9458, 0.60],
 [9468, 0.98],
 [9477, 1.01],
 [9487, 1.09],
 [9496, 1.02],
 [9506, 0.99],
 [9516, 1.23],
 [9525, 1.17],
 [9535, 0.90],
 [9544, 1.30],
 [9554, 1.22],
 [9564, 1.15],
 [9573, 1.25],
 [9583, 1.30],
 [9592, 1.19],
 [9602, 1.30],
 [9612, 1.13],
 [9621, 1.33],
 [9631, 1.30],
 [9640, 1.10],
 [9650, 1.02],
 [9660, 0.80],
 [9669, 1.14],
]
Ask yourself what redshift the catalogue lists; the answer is 0.091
